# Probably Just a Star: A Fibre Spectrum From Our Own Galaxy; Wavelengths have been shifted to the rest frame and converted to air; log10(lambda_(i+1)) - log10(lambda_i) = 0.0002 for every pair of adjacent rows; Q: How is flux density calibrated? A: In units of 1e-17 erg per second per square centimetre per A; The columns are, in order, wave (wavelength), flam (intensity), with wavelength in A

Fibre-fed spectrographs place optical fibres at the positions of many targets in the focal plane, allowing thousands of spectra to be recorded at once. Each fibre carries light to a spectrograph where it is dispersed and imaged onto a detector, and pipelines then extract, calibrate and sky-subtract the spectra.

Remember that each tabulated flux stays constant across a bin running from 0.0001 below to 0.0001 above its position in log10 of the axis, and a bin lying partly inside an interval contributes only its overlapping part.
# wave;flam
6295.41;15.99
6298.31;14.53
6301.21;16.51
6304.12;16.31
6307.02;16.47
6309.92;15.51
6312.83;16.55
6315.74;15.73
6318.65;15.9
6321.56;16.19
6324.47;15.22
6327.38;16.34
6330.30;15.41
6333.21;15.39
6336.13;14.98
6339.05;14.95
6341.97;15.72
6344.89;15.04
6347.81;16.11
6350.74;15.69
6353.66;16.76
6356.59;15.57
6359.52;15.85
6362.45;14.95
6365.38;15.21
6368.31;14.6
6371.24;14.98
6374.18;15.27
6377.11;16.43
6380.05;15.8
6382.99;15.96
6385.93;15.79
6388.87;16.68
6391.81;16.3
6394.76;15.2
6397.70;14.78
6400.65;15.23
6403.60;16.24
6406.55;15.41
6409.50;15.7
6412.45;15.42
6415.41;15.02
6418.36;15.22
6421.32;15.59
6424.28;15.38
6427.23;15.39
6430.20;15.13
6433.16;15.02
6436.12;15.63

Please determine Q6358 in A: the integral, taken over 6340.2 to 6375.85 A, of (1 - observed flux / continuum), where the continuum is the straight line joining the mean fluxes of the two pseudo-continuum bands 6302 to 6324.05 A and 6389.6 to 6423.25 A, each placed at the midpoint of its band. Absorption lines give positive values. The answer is 0.69 A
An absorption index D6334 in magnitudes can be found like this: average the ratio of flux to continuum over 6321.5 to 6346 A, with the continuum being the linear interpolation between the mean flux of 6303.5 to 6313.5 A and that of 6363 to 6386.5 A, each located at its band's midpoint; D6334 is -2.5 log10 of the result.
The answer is 0.03 mag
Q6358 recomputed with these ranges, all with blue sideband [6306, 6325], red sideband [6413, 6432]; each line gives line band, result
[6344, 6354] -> -0.1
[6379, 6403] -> -0.4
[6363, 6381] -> 0.3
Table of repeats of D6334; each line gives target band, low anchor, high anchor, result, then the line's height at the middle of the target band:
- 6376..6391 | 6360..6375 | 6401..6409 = -0.06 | 15.3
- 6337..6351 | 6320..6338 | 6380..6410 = 0.01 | 15.6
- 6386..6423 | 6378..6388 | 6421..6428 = 0.01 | 15.7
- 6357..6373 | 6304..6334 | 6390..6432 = 0.04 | 15.7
